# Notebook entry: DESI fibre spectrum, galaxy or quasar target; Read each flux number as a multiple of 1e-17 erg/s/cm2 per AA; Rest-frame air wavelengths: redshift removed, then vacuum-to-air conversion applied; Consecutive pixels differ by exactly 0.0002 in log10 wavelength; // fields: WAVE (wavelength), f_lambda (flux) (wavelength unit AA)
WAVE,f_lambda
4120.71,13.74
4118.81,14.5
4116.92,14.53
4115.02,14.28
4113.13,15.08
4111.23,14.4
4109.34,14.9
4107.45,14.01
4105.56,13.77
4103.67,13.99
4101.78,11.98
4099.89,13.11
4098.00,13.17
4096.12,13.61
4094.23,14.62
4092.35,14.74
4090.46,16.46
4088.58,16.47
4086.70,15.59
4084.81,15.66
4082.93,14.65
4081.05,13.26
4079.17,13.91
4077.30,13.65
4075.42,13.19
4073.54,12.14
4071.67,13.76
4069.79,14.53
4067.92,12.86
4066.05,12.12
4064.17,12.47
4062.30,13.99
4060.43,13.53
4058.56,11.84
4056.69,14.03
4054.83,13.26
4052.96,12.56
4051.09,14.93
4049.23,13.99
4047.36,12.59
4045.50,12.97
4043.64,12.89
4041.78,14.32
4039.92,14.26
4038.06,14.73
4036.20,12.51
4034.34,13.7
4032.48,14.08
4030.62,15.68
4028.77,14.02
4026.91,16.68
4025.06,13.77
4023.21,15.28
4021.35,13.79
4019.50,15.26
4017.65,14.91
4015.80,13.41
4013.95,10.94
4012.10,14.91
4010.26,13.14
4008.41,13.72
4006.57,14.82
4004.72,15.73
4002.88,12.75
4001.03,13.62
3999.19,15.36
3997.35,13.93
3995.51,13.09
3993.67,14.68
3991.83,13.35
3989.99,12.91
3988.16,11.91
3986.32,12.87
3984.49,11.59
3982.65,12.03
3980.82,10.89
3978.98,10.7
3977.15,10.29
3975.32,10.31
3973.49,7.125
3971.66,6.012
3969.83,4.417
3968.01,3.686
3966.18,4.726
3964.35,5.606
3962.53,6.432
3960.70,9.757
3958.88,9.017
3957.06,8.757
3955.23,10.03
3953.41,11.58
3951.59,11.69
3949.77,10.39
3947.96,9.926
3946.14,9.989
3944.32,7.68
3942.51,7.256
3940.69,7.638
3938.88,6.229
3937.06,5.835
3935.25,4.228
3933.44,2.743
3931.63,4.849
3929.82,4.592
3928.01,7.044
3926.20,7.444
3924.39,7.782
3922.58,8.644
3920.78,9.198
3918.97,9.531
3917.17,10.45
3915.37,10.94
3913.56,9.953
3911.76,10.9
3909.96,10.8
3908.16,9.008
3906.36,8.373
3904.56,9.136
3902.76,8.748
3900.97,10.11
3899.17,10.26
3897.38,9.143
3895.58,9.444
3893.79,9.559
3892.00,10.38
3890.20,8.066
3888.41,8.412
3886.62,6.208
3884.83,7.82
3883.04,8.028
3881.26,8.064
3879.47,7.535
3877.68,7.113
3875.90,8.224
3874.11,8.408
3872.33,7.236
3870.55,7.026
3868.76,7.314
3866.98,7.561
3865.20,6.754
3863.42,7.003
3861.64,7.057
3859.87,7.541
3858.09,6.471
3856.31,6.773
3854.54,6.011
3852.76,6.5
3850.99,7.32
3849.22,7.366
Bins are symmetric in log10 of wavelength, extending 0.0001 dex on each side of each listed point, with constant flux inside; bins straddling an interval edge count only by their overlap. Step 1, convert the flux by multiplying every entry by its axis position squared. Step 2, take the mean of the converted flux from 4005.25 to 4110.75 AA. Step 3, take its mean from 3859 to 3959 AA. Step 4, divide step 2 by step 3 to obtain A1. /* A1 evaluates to 1.81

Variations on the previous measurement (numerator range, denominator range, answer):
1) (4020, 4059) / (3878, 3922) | 1.63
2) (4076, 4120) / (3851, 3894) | 2.14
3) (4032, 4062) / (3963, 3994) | 1.48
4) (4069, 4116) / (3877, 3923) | 1.72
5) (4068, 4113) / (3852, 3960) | 1.89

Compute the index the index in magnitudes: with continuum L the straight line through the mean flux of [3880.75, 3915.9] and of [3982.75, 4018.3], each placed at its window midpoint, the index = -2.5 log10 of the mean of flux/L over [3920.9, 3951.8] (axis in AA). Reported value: 0.435 mag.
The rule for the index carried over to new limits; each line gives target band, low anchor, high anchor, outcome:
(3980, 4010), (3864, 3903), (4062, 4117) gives -0.172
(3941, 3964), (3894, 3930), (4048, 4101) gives 0.121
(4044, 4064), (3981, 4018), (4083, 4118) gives 0.052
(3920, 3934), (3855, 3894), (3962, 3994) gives 0.271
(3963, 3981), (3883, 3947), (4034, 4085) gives 0.393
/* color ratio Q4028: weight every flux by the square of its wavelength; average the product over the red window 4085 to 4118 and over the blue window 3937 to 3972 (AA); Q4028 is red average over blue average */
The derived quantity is 2.0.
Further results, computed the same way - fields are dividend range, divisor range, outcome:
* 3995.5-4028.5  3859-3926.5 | 1.76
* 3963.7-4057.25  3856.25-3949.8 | 1.65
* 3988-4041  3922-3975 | 1.99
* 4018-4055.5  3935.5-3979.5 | 1.82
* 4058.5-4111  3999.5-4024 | 1.03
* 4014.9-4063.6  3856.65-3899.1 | 1.92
